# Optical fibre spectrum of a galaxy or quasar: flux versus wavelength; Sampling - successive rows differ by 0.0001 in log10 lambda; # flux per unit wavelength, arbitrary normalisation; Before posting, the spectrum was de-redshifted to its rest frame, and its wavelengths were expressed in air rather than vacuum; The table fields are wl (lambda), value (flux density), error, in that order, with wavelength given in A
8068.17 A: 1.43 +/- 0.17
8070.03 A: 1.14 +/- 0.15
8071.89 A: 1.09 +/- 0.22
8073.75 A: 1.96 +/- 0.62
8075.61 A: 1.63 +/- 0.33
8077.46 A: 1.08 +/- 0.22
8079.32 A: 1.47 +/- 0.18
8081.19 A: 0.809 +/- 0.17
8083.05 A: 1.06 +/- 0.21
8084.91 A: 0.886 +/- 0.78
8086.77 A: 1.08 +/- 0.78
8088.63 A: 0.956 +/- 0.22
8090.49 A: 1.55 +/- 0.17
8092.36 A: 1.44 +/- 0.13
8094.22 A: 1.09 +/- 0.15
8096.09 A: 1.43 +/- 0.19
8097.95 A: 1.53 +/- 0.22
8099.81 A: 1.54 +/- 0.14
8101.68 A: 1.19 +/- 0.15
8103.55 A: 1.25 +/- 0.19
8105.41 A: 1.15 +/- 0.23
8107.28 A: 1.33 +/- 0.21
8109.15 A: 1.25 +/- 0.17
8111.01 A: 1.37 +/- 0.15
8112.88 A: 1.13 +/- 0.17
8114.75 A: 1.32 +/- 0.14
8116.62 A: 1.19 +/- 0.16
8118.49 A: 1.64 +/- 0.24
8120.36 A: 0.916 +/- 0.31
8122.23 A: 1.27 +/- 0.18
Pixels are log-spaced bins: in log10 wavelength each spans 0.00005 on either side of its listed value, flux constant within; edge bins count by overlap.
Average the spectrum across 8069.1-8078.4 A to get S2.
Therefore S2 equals 1.38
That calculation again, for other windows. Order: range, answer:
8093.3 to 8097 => 1.26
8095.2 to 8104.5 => 1.39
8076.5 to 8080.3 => 1.27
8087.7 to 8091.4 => 1.25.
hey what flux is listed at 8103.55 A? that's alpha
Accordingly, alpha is 1.25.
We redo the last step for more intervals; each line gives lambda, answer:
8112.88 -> 1.13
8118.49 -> 1.64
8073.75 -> 1.96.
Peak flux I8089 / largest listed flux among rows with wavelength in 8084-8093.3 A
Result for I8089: 1.55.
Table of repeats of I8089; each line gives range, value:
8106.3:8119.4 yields 1.64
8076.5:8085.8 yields 1.47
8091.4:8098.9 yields 1.53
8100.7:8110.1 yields 1.33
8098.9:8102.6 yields 1.54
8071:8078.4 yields 1.96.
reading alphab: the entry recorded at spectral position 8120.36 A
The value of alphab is 0.916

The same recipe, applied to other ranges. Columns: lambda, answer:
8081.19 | 0.809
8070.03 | 1.14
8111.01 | 1.37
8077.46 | 1.08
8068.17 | 1.43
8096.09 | 1.43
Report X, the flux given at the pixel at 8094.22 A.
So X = 1.09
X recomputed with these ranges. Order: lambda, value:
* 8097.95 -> 1.53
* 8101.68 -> 1.19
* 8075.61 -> 1.63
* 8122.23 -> 1.27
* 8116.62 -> 1.19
